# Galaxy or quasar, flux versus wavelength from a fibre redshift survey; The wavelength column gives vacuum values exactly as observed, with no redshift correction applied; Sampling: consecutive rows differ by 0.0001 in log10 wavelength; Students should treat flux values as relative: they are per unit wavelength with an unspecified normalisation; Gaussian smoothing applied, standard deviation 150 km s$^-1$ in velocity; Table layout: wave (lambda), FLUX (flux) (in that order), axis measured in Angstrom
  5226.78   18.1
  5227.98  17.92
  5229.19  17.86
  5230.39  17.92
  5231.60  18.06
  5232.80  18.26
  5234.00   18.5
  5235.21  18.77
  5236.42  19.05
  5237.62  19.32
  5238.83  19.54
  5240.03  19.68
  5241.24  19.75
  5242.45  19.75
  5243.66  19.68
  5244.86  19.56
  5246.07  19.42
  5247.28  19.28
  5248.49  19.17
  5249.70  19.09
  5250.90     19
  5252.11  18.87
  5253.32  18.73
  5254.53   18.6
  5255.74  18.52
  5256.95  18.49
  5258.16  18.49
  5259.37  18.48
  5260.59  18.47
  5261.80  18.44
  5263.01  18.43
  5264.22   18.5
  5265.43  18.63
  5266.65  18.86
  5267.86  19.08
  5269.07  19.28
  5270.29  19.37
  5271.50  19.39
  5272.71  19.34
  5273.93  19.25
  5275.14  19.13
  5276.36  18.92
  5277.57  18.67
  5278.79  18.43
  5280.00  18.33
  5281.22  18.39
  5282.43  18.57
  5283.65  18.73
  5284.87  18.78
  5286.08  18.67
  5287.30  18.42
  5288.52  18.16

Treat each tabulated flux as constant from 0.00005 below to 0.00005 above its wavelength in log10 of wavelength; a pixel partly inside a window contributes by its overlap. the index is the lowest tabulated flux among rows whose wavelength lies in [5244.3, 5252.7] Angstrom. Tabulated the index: 18.87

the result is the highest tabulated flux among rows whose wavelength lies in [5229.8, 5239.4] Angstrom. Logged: 19.54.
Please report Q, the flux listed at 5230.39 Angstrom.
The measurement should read 17.92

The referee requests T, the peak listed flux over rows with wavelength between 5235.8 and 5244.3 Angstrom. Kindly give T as 19.75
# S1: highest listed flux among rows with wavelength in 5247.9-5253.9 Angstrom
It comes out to 19.17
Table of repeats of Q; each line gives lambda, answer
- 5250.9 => 19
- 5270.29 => 19.37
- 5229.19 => 17.86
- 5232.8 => 18.26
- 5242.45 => 19.75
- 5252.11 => 18.87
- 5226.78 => 18.1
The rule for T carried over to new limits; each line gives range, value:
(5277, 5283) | 18.67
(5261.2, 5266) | 18.63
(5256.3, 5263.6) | 18.49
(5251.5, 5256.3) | 18.87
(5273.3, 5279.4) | 19.25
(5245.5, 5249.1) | 19.42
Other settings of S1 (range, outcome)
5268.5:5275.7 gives 19.39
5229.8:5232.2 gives 18.06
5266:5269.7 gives 19.28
